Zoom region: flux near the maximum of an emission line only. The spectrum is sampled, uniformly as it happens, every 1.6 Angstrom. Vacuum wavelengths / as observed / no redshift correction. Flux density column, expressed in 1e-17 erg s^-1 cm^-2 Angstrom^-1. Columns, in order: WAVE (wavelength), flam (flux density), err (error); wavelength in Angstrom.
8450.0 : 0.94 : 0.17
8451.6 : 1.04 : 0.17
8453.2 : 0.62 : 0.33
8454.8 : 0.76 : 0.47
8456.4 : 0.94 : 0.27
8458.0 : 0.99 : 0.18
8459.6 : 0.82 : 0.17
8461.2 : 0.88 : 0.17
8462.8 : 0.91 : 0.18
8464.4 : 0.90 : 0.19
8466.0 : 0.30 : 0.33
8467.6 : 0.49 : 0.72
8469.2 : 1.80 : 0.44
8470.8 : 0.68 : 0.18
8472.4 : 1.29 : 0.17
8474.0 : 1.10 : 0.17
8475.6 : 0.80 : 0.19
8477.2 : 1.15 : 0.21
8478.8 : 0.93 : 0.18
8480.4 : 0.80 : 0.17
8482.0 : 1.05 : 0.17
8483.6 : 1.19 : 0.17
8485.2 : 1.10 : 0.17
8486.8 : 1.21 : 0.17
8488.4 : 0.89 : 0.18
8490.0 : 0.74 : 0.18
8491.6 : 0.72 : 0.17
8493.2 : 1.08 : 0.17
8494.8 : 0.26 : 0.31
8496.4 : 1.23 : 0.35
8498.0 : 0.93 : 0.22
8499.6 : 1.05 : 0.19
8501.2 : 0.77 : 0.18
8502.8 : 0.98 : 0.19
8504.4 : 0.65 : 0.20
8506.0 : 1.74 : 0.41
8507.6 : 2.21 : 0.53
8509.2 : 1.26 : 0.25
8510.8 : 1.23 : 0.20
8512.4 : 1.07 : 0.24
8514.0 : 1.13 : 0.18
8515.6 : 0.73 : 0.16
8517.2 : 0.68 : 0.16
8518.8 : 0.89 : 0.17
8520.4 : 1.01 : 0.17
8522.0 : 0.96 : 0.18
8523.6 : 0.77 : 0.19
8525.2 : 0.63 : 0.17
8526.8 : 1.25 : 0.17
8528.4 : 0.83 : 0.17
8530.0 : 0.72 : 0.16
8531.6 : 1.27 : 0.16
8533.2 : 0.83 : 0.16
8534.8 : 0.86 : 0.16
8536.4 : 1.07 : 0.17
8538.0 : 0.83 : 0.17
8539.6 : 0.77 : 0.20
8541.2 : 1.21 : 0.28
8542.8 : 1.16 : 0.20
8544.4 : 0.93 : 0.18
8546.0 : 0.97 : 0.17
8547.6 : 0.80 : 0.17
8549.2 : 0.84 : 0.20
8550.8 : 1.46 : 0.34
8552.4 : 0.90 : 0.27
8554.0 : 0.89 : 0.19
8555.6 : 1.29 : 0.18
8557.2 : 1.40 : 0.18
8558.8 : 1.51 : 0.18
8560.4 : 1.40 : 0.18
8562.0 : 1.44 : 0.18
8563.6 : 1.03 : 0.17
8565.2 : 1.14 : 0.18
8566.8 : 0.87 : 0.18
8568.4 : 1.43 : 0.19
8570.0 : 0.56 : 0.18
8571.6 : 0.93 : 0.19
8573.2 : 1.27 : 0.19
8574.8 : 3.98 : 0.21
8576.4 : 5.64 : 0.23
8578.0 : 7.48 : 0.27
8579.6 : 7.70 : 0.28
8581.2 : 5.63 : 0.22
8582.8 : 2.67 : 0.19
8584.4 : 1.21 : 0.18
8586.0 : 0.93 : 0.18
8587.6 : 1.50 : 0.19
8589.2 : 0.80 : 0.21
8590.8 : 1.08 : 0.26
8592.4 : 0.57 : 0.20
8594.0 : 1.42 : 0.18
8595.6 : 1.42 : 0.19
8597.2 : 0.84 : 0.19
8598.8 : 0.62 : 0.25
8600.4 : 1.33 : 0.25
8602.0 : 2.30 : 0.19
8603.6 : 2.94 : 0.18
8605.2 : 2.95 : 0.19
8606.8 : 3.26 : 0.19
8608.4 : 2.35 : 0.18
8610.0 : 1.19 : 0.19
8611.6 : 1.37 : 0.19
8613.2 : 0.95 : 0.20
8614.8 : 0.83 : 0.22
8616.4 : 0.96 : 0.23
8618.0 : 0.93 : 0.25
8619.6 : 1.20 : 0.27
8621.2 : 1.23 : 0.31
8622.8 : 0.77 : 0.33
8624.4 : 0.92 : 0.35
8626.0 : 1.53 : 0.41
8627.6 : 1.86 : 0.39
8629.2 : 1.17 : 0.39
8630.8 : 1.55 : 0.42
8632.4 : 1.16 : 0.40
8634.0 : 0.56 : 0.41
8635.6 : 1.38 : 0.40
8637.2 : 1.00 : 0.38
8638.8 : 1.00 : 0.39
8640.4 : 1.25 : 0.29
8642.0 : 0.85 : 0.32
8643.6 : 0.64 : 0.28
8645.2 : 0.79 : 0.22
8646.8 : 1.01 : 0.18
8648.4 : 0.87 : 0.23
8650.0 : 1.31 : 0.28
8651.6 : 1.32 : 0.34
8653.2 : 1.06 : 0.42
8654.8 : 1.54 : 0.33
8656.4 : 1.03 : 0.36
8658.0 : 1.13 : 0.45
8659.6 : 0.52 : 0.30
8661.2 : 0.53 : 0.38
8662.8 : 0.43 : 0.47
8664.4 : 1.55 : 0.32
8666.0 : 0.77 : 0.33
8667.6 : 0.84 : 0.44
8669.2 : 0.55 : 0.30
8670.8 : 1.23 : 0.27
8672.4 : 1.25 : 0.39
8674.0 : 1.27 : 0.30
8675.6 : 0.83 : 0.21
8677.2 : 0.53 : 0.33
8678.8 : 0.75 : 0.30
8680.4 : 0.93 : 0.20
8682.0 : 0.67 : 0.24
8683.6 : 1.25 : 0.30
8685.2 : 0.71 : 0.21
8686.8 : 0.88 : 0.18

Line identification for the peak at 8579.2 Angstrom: H-alpha 6563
